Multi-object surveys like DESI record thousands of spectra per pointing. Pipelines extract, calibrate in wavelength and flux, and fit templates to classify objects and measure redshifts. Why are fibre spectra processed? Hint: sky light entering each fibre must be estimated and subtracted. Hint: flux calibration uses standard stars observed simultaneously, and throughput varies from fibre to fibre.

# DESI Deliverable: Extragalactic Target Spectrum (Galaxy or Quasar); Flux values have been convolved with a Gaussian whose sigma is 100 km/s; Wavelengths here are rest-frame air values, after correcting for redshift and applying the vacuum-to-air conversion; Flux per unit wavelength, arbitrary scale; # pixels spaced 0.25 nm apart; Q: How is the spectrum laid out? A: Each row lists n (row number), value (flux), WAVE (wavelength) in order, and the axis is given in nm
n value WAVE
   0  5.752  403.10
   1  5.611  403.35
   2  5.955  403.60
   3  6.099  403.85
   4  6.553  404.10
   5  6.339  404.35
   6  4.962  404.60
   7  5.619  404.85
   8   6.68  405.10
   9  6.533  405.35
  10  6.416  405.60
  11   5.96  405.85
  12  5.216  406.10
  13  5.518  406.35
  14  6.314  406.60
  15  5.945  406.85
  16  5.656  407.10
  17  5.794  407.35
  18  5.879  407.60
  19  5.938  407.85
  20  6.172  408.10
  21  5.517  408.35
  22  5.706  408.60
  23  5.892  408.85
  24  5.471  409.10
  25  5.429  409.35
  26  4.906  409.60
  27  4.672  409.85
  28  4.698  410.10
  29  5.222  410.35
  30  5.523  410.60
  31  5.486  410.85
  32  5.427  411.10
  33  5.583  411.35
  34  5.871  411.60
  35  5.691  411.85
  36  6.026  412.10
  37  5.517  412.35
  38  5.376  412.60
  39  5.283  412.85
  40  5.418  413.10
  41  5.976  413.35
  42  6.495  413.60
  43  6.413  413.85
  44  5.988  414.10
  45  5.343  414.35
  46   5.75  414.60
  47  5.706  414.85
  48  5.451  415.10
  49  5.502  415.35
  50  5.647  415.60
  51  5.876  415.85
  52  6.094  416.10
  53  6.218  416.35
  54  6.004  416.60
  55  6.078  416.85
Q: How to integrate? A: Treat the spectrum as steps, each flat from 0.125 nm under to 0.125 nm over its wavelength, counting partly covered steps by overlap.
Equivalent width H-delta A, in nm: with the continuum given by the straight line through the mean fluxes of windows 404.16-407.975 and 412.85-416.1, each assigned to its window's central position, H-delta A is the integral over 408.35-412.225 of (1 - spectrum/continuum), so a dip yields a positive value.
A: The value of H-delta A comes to 0.27 nm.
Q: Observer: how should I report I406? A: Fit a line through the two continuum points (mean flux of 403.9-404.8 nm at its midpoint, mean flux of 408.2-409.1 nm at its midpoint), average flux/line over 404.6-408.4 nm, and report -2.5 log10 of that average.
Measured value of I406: -0.02 mag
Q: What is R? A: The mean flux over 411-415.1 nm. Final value 5.73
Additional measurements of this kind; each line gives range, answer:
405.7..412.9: 5.58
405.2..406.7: 6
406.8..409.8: 5.66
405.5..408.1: 5.87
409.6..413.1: 5.4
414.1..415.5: 5.59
